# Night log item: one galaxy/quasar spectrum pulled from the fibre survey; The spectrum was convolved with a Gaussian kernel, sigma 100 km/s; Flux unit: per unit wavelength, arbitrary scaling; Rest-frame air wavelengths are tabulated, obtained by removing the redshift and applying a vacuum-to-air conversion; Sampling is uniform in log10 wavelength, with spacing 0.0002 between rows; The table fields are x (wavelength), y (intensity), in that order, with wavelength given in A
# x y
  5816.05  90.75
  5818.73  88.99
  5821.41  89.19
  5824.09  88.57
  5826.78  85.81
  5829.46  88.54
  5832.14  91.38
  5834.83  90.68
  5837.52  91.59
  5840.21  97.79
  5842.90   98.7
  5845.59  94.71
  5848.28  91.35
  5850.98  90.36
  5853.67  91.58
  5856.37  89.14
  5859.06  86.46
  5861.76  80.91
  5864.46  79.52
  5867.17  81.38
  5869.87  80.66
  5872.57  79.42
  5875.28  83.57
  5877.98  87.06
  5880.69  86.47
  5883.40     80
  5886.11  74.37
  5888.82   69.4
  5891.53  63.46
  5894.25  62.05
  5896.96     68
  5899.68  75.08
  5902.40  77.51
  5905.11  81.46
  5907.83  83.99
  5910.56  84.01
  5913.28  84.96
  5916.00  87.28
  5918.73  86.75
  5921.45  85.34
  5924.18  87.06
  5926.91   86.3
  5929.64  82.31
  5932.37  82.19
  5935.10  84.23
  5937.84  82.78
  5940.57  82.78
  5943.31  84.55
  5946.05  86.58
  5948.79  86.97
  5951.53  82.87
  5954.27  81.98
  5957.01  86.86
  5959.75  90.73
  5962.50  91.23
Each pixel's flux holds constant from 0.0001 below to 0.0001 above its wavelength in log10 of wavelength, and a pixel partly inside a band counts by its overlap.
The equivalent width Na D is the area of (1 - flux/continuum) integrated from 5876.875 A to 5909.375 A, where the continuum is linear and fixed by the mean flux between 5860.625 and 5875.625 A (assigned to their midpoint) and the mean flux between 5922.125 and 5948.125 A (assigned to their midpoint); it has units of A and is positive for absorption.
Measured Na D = 2.5 A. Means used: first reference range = 80.7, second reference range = 84.4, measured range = 75.7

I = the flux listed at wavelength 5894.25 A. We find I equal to 62.05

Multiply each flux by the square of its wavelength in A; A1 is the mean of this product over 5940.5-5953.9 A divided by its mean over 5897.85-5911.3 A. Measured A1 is 1.1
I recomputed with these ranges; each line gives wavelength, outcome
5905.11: 81.46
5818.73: 88.99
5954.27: 81.98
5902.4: 77.51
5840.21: 97.79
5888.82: 69.4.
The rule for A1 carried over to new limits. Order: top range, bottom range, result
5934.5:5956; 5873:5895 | 1.13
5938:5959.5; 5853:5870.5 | 1.04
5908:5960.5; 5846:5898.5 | 1.08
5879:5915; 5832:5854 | 0.83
